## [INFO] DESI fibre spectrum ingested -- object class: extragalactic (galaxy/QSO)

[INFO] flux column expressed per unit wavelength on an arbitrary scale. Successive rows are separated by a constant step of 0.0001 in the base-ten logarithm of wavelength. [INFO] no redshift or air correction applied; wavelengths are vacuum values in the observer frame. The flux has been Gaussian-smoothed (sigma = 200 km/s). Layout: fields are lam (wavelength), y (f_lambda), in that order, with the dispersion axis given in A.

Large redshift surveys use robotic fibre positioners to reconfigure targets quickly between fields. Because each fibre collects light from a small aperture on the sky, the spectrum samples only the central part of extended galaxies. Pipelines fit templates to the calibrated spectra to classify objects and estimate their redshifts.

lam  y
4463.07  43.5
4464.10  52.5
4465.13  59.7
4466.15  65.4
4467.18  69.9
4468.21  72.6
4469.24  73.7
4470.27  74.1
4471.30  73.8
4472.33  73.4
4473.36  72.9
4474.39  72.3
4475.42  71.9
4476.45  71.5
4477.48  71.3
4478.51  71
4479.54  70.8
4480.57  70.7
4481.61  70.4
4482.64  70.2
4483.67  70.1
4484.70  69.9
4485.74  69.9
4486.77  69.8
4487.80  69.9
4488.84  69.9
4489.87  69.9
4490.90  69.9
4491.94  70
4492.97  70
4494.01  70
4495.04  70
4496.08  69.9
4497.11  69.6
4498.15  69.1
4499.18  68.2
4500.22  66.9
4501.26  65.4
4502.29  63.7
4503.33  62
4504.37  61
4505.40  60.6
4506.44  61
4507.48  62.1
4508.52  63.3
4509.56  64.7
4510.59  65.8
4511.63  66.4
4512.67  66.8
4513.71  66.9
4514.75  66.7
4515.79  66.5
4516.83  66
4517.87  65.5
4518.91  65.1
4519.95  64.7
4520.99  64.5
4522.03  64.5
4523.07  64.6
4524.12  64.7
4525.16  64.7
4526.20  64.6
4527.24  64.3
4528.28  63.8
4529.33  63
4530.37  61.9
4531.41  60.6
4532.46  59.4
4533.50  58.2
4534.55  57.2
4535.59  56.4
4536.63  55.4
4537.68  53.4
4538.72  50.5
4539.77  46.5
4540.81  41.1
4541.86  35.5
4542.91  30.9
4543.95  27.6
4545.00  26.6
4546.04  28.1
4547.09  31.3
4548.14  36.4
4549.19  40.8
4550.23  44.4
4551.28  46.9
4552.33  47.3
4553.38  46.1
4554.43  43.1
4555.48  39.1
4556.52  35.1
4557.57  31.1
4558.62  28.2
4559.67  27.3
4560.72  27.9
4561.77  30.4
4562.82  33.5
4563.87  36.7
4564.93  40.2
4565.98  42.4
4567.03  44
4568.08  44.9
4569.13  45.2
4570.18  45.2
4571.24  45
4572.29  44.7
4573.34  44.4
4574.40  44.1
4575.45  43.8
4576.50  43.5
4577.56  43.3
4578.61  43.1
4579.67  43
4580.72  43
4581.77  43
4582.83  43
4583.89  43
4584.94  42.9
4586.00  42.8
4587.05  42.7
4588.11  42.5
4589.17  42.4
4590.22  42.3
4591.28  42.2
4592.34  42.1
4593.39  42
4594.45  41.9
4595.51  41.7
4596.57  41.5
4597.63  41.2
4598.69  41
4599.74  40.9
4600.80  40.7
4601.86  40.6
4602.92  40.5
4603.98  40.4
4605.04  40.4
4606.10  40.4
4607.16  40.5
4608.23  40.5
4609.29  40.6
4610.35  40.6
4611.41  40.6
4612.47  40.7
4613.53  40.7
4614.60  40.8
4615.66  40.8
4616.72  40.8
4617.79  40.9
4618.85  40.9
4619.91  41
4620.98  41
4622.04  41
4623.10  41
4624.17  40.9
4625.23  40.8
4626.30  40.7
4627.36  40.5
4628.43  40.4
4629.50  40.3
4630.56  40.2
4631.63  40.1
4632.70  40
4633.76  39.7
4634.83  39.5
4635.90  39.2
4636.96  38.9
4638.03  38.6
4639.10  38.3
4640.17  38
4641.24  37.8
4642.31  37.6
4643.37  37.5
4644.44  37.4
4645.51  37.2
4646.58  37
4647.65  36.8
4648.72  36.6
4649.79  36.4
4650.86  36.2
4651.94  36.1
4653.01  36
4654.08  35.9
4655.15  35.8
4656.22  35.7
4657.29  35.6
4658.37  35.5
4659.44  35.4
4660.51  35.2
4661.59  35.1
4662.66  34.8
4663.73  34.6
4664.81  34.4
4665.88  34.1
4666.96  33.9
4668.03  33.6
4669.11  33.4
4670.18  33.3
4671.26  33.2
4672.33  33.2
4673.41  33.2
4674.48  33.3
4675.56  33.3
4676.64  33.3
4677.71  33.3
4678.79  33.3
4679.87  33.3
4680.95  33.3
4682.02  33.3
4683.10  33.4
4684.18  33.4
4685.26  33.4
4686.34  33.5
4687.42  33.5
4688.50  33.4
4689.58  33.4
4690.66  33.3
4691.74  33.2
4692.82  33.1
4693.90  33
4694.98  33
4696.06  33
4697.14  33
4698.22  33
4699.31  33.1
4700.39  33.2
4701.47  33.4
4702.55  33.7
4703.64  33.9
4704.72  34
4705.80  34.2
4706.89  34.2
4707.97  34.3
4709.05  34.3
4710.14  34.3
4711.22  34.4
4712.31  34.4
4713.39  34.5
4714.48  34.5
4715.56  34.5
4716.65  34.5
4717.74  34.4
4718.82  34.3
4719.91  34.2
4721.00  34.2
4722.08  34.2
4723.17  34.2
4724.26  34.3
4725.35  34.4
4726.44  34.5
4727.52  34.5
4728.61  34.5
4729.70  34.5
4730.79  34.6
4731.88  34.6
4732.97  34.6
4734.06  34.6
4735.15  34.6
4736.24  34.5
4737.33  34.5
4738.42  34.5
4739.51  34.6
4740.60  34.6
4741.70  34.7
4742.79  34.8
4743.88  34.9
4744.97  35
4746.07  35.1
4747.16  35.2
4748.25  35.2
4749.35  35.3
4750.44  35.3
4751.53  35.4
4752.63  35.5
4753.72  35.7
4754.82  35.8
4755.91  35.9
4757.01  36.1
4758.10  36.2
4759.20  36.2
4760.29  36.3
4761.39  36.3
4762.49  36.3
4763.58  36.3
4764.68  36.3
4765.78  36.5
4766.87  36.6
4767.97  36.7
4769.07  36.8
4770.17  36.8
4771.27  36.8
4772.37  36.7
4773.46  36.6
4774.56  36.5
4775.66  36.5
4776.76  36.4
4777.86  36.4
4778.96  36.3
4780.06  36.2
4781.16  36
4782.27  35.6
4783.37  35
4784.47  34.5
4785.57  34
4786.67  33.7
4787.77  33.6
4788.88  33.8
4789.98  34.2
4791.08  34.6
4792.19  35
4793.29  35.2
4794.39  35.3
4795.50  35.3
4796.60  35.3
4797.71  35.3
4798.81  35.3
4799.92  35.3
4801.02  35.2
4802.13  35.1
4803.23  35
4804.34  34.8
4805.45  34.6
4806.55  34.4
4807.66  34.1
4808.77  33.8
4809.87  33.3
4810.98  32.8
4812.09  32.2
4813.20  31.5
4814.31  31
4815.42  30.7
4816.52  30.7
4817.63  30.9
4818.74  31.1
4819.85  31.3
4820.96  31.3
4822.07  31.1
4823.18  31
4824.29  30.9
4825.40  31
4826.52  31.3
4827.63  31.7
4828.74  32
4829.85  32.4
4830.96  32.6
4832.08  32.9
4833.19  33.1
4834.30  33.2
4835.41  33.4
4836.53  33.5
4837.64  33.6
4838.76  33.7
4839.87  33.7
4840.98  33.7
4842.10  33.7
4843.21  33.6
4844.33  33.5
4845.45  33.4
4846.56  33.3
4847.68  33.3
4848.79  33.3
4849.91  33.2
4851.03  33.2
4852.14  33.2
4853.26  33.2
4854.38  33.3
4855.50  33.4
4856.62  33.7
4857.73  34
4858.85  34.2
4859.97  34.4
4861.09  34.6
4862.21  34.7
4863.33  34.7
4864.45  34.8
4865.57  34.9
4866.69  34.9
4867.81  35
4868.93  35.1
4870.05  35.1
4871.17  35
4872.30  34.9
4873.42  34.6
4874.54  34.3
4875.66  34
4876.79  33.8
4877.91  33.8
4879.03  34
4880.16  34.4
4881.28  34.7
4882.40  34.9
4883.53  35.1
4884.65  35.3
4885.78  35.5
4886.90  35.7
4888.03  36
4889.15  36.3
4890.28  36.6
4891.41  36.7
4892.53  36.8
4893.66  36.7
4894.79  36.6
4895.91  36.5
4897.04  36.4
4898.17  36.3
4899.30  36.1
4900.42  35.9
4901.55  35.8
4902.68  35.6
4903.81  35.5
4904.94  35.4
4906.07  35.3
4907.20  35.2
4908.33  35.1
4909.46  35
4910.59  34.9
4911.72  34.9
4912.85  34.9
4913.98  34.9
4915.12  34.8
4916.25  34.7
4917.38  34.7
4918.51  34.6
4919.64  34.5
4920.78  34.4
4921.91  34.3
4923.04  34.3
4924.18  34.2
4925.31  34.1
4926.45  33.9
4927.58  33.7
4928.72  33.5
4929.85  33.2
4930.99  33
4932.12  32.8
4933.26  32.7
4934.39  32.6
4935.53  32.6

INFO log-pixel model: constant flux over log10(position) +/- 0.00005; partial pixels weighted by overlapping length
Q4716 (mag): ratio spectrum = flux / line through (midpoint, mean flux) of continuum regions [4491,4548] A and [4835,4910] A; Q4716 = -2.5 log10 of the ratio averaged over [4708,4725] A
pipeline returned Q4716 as 0.31 mag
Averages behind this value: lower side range 59.3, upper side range 34.7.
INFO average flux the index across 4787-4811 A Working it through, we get 34.6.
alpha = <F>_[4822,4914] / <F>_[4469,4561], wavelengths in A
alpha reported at 0.58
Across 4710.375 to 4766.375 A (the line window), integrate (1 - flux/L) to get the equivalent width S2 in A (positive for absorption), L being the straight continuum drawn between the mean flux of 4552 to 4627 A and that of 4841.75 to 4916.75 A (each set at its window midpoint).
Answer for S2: 4.1 A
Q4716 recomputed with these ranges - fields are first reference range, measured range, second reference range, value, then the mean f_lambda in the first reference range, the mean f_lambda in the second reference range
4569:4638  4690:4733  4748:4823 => 0.11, 41.6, 34.8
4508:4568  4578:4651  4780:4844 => 0.13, 50.2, 33.4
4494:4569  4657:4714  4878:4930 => 0.33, 53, 35.2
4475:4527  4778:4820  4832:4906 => 0.20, 67.2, 34.6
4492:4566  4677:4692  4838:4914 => 0.33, 53.8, 34.8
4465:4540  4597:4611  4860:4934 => 0.39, 66.1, 34.9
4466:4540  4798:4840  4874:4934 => 0.26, 66.2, 34.9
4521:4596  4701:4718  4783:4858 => 0.12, 44.9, 33.3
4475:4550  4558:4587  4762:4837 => 0.34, 61.1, 34.1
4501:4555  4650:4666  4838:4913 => 0.32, 55.5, 34.8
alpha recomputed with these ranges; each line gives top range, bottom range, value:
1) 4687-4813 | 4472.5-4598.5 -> 0.65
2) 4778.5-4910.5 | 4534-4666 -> 0.86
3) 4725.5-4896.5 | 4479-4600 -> 0.66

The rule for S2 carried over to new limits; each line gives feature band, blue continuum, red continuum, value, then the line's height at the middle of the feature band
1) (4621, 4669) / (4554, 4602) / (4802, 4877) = 1.64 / 38.8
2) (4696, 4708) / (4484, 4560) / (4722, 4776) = 1.90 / 39.9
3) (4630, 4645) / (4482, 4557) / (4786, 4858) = 3.06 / 48.7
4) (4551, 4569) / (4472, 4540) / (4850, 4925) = 6.87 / 61.3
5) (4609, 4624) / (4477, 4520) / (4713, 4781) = 3.27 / 52.2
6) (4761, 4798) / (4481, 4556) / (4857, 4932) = 5.79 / 42.3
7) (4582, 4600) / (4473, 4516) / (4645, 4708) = 2.85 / 50.1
